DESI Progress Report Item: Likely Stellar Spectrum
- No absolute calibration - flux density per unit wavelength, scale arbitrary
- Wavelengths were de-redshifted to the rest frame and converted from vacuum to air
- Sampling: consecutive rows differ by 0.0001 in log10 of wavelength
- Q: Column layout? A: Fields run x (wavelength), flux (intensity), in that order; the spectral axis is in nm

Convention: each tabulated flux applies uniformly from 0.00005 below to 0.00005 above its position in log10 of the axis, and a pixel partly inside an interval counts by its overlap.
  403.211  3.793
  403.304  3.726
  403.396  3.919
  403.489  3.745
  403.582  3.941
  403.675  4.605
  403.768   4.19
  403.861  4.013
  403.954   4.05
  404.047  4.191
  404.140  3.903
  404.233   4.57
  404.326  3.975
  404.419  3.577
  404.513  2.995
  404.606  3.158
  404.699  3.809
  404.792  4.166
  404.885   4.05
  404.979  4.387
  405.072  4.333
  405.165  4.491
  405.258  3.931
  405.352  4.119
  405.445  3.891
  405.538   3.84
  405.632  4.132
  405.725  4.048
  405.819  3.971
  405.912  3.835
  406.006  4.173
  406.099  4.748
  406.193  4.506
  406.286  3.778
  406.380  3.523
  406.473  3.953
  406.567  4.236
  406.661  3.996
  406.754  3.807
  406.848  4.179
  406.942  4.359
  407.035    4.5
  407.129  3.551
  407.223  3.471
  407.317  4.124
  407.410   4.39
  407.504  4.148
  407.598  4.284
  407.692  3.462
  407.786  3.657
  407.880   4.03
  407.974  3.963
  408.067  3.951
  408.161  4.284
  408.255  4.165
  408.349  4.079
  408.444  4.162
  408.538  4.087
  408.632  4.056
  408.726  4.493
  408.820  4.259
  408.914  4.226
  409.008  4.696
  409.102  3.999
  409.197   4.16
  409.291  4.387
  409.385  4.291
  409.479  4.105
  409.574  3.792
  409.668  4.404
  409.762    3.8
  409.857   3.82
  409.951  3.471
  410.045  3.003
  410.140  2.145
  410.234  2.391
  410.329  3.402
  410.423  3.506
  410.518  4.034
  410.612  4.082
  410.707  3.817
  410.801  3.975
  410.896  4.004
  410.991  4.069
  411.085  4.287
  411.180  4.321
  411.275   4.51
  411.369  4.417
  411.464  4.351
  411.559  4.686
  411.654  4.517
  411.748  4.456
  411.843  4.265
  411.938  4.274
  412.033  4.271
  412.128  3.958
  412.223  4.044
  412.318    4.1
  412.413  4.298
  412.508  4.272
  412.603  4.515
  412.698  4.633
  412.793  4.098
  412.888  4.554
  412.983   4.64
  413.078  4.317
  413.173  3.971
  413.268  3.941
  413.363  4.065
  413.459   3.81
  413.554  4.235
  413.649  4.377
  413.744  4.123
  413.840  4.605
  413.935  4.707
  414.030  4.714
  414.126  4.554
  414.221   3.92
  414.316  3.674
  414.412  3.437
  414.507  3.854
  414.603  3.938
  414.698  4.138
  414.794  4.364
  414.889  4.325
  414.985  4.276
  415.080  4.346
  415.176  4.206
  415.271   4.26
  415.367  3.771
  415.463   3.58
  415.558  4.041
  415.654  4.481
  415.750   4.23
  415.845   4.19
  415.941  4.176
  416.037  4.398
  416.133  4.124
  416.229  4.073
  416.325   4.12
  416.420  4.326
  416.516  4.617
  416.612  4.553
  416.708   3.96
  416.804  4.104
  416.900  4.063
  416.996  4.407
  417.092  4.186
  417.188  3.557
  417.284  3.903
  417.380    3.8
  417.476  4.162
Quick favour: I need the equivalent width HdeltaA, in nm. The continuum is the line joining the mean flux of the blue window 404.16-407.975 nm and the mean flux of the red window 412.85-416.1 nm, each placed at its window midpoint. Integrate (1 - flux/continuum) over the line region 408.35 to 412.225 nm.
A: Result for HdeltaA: 0.06 nm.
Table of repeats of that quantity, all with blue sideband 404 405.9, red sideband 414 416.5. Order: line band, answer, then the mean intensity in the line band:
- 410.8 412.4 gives -0.08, 4.27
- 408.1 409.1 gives -0.05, 4.23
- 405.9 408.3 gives -0.02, 4.04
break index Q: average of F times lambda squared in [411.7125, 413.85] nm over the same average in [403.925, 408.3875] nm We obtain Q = 1.09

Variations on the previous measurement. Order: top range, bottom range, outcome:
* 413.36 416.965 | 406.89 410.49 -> 1.10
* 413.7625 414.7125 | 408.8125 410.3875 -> 1.13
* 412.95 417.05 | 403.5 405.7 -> 1.10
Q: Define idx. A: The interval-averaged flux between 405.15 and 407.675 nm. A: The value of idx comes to 4.06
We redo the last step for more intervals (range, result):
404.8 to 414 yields 4.09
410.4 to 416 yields 4.2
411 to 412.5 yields 4.31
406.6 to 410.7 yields 3.93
